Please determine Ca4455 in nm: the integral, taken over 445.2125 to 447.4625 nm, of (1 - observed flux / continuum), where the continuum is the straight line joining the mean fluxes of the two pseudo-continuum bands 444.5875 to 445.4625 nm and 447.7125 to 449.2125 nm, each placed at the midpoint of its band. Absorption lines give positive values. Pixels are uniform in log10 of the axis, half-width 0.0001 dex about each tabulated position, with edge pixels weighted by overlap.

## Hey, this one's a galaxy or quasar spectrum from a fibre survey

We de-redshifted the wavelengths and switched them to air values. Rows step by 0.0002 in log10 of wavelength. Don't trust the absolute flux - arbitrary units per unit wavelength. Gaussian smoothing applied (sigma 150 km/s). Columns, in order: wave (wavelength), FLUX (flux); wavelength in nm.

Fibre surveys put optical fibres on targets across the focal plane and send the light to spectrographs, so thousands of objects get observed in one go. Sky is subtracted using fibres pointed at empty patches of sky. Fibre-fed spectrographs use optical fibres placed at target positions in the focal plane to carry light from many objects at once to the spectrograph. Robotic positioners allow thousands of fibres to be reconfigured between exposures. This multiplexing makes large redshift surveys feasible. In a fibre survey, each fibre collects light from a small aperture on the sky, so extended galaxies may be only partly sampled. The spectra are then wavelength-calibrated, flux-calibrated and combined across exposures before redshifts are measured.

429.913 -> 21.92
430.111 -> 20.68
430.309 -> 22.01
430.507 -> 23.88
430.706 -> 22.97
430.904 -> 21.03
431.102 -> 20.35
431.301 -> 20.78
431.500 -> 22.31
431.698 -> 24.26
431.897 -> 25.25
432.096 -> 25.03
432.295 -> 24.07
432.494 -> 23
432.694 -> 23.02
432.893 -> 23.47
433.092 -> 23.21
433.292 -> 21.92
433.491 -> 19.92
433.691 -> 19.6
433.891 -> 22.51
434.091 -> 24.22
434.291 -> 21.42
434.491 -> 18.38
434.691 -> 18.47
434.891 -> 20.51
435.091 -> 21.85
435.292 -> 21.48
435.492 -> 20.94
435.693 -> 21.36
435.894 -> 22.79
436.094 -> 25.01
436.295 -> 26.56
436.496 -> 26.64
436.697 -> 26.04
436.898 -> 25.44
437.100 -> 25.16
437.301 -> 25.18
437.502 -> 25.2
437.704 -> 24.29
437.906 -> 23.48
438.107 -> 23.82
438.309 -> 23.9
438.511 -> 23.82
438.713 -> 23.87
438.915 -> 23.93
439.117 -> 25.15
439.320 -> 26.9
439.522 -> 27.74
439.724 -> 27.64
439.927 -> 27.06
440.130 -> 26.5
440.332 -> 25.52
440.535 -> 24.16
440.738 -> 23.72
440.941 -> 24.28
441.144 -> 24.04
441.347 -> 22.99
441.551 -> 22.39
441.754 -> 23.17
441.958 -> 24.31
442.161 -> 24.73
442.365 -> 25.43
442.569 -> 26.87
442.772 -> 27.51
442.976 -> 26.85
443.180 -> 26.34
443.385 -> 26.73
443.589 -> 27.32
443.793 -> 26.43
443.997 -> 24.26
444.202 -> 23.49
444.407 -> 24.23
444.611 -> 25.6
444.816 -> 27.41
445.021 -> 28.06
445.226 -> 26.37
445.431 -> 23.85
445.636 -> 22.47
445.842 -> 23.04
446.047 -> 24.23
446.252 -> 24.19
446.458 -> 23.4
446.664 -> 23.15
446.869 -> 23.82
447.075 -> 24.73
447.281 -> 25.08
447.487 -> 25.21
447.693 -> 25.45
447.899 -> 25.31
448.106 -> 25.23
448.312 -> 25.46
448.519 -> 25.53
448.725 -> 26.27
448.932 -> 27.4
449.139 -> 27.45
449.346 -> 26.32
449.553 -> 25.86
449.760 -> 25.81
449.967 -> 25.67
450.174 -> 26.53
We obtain 0.20 nm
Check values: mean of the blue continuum 26.5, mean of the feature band 24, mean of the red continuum 26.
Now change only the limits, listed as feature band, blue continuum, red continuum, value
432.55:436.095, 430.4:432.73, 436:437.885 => 0.38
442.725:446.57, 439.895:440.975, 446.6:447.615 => -0.09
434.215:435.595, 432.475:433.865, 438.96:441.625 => 0.14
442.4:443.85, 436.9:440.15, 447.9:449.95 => -0.07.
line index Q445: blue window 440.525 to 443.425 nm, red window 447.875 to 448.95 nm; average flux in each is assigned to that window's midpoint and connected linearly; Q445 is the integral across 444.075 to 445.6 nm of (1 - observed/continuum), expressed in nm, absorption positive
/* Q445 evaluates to -0.01 nm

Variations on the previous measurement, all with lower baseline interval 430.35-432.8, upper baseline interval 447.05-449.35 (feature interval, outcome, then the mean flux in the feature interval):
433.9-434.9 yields 0.11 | 20.8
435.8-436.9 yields -0.08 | 25.4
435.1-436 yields 0.07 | 21.7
